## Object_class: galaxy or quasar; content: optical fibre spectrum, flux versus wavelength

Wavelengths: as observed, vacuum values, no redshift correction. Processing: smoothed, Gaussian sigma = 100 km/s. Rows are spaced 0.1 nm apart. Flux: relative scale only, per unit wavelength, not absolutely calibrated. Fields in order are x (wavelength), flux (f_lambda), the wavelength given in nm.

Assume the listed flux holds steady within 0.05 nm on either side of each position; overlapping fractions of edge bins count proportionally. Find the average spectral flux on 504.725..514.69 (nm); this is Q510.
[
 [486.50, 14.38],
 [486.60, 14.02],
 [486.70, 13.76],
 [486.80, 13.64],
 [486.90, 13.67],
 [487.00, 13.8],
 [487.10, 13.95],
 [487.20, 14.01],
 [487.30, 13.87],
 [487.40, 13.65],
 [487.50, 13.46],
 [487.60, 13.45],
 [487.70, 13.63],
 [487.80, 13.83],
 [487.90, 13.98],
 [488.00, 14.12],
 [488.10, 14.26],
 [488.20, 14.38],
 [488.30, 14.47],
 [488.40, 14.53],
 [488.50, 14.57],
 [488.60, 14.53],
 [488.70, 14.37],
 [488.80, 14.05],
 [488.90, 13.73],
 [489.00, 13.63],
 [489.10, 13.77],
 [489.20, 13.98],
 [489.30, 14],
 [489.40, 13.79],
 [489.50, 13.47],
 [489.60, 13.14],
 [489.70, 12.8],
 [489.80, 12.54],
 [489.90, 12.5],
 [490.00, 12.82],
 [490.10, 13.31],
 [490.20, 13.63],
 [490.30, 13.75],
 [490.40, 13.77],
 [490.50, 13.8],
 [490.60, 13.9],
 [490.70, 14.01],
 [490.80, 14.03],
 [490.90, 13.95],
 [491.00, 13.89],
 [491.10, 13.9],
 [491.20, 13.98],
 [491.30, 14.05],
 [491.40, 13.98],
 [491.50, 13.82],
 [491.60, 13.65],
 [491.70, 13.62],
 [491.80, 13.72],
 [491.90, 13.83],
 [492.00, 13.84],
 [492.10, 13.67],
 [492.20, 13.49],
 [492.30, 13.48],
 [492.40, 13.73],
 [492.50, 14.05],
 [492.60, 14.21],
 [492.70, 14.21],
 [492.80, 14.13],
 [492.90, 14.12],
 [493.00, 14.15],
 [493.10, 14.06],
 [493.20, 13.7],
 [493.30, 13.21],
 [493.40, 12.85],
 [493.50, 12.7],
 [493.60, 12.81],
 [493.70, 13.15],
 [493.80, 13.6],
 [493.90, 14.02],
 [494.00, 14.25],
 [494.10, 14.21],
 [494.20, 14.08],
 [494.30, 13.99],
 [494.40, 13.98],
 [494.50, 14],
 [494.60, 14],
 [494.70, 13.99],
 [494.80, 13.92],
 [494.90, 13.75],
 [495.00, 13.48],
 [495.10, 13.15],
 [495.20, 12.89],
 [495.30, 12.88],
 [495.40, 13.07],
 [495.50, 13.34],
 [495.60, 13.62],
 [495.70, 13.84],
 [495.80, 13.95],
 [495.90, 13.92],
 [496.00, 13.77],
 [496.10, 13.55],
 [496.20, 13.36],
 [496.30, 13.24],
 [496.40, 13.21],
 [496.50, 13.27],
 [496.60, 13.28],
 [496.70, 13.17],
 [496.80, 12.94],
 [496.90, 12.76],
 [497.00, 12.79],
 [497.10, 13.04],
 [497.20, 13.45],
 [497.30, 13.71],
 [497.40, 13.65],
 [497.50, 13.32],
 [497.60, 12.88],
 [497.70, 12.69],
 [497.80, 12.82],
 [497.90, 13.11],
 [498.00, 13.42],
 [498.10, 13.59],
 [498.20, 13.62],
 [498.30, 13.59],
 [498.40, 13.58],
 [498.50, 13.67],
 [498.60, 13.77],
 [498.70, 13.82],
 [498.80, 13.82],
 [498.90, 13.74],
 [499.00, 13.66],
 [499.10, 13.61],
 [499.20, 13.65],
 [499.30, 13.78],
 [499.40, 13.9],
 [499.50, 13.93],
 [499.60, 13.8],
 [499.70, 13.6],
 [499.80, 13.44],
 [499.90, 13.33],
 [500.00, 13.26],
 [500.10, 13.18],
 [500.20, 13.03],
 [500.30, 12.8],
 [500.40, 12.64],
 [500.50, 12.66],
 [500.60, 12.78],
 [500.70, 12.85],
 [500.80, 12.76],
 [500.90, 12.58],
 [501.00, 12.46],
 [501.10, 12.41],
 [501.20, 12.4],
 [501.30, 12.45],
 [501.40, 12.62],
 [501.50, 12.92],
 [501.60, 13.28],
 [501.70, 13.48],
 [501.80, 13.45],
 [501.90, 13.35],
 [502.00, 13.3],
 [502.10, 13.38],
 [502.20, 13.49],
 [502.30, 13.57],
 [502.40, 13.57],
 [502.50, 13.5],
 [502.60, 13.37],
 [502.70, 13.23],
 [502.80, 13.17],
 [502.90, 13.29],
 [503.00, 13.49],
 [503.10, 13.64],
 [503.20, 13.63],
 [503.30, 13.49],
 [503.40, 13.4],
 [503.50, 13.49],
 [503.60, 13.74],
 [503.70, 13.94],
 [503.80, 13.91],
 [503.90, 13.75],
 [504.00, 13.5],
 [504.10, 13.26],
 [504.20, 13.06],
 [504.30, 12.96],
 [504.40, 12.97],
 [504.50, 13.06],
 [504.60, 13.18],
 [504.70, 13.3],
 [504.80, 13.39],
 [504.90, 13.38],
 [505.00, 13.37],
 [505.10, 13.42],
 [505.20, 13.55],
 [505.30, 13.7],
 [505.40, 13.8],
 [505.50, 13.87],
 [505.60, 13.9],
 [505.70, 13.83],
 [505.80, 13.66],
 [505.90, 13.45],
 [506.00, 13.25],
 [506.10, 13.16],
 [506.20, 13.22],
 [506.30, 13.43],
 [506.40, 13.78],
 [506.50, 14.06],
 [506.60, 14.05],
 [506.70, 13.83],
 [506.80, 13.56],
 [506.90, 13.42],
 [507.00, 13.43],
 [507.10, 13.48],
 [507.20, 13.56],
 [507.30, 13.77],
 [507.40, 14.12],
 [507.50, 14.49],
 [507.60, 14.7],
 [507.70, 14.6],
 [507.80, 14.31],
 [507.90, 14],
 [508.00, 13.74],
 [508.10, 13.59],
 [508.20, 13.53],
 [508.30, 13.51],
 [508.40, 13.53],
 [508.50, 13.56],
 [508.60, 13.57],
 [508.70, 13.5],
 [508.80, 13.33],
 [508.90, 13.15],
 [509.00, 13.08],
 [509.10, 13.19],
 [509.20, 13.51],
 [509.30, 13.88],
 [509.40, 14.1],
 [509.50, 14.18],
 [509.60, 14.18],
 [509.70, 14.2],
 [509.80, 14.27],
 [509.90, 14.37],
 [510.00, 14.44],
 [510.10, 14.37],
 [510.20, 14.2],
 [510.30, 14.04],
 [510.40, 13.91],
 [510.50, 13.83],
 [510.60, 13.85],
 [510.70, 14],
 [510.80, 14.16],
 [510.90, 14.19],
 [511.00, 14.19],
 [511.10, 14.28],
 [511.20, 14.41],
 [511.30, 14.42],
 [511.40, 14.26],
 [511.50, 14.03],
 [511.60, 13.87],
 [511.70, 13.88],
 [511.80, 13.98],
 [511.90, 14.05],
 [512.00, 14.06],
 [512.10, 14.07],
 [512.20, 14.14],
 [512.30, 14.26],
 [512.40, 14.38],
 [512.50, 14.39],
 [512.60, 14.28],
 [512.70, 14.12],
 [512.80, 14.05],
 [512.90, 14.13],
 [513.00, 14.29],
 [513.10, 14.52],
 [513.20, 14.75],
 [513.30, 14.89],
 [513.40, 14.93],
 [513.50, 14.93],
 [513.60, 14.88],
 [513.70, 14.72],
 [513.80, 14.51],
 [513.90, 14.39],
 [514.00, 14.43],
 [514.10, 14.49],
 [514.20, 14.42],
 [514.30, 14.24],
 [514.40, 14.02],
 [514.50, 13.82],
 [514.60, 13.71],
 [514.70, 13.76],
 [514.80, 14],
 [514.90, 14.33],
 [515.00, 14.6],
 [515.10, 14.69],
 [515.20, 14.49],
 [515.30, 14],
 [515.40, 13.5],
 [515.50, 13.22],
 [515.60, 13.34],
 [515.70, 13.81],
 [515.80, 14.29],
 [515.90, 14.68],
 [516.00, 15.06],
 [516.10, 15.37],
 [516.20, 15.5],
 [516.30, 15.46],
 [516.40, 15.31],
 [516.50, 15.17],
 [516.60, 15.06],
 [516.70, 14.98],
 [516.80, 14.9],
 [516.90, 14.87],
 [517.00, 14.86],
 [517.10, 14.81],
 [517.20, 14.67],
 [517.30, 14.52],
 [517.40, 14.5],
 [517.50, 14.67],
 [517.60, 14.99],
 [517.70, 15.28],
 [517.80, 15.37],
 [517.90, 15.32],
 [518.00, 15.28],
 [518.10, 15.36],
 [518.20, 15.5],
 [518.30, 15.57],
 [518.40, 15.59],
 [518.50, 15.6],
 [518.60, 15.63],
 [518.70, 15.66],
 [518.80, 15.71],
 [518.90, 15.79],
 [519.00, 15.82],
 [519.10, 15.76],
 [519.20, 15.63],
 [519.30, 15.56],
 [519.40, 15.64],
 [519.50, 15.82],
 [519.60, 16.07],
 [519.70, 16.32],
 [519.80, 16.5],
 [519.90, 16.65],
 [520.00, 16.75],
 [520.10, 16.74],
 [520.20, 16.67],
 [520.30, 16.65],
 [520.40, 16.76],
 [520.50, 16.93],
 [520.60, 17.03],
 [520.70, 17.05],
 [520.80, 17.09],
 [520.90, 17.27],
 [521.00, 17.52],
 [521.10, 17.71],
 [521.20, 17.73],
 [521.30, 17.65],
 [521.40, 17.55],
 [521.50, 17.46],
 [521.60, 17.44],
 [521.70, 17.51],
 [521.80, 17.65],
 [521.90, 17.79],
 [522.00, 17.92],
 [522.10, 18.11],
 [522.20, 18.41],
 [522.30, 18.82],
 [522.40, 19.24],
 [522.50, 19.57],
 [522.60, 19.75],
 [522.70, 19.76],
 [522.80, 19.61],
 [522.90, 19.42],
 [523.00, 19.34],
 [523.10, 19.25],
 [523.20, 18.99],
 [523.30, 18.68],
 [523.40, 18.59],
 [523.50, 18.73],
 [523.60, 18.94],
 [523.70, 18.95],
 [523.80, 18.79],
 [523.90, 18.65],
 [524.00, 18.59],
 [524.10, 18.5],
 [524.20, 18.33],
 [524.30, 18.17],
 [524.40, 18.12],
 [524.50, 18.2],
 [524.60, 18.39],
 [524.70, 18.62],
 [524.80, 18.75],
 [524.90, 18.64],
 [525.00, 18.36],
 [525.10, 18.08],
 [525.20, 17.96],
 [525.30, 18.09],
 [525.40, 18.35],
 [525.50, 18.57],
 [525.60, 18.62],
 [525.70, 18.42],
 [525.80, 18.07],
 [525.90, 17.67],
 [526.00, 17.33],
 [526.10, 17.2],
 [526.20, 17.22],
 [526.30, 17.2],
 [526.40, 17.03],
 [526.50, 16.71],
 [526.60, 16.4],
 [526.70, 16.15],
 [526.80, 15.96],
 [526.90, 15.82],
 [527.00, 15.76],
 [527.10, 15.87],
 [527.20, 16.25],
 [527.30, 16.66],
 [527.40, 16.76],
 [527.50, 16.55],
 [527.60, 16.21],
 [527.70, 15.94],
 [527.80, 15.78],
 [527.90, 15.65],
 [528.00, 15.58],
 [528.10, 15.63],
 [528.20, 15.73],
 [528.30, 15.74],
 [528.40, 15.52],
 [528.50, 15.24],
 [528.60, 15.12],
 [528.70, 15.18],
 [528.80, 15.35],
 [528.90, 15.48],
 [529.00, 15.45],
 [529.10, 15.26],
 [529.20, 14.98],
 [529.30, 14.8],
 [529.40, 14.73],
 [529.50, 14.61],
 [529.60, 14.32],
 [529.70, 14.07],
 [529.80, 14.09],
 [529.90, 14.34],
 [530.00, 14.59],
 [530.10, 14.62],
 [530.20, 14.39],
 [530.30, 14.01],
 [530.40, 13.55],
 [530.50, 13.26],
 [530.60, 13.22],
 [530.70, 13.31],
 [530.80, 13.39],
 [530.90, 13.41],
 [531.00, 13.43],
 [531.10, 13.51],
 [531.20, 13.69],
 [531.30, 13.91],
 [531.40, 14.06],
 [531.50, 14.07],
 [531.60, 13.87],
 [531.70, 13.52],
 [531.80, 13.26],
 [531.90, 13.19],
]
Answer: 14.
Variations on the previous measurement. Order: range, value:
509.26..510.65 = 14.1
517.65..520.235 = 15.8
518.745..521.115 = 16.5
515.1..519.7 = 15.1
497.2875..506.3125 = 13.3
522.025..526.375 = 18.5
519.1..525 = 17.9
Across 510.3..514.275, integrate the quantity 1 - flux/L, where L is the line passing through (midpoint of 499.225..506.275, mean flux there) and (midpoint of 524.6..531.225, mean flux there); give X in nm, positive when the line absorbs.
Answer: 0.00 nm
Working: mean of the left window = 13.3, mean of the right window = 15.9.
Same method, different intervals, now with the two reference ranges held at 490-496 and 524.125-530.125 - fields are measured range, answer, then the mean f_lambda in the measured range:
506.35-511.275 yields 0.36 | 13.9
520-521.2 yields -0.08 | 17.1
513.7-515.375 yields 0.13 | 14.2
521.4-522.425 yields -0.12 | 18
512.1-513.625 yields 0.09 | 14.4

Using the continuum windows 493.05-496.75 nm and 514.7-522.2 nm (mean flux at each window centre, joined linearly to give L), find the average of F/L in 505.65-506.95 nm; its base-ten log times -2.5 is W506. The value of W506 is 0.08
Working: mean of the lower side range 13.5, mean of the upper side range 15.8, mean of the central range 13.6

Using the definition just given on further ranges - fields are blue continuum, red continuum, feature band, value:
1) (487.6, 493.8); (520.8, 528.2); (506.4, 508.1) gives 0.13 mag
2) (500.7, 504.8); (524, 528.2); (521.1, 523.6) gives -0.12 mag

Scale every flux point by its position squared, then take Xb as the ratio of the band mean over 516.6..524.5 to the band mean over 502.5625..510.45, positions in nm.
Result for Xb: 1.31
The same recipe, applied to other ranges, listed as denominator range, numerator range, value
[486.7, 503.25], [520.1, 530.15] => 1.43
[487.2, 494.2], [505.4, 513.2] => 1.09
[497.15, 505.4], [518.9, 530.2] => 1.40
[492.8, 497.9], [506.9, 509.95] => 1.08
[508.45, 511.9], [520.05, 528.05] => 1.34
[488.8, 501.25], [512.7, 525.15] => 1.33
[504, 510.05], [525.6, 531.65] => 1.22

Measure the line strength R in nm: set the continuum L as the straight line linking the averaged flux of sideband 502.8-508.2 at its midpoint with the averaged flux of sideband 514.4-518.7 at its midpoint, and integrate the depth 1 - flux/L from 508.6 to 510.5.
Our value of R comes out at 0.02 nm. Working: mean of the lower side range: 13.6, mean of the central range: 13.9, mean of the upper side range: 14.8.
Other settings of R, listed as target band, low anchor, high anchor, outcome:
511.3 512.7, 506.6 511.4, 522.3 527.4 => 0.05 nm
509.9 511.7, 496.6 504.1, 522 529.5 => 0.10 nm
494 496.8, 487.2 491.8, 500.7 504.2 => -0.01 nm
